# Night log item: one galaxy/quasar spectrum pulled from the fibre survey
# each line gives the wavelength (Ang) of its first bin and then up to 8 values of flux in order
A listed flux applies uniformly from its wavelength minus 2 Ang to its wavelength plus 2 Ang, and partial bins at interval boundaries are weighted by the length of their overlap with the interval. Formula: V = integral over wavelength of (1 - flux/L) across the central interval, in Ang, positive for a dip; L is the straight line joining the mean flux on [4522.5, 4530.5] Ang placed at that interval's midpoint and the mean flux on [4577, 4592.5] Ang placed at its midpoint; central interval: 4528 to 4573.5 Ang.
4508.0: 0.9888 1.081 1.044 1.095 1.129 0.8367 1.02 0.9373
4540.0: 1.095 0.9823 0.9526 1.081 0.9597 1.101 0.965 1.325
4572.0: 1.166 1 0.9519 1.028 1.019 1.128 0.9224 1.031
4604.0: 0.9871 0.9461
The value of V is -2.2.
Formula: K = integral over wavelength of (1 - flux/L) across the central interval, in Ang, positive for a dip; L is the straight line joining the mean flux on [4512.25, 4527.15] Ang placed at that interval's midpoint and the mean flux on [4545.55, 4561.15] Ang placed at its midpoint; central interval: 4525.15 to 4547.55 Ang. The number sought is 1.4 Ang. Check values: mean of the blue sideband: 1.07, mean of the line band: 0.979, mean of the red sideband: 1.02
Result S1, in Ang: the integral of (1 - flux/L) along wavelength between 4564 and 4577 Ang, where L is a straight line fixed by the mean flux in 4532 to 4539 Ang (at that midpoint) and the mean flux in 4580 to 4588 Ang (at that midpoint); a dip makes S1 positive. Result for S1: -1.9 Ang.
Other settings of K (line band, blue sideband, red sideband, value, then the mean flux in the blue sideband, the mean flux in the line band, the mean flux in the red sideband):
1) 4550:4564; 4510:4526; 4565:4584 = 0.7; 1.09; 1.04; 1.09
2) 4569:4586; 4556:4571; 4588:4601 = 0.3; 1.11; 1.05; 1.03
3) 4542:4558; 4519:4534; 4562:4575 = 1.3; 1.02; 0.994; 1.14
